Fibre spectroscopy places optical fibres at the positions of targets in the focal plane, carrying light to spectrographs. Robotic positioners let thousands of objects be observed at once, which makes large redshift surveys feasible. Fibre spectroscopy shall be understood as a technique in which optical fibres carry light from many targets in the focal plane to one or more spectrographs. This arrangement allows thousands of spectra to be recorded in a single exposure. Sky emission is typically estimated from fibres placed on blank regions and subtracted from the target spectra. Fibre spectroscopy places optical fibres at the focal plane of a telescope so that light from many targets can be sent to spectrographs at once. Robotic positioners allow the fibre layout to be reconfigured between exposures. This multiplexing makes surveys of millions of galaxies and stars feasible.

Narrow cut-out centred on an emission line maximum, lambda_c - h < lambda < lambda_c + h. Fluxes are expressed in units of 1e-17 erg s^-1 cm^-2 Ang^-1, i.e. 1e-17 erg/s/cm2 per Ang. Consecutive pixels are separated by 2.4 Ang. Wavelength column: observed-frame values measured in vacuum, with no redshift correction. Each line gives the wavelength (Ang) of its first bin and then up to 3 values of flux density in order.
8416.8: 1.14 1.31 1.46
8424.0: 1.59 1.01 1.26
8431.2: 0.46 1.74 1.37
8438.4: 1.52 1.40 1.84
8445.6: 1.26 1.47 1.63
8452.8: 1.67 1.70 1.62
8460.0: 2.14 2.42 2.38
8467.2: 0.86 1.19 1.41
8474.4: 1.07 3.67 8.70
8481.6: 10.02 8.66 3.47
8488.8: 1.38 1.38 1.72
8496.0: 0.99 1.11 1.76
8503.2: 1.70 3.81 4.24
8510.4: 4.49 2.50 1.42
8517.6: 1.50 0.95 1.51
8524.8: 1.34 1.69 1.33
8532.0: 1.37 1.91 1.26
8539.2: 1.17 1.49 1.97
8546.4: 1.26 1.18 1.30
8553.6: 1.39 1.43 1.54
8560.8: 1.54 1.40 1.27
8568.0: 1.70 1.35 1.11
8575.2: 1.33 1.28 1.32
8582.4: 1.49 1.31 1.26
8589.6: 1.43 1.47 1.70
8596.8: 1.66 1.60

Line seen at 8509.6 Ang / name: [N II] 6583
